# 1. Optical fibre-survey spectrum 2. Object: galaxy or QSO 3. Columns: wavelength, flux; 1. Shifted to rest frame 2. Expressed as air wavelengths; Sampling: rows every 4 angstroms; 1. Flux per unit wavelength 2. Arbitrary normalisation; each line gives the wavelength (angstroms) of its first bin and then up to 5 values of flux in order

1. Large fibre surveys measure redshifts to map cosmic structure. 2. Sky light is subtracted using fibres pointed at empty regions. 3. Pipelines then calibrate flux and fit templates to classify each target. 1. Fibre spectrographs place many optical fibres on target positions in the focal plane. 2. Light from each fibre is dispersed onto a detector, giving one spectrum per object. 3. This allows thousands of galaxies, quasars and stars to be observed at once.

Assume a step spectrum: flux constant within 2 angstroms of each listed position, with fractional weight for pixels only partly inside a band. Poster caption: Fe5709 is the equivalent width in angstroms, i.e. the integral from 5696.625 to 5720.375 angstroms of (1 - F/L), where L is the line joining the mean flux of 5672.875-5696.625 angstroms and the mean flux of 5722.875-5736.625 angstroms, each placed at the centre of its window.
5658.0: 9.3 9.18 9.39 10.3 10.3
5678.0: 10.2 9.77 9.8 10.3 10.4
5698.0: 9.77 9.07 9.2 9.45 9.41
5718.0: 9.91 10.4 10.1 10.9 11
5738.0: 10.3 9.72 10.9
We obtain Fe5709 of 2.08 angstroms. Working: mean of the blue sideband 10.1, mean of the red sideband 10.6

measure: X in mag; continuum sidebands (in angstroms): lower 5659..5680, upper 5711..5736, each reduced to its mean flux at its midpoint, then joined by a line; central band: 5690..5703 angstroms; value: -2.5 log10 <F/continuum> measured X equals 0.02 mag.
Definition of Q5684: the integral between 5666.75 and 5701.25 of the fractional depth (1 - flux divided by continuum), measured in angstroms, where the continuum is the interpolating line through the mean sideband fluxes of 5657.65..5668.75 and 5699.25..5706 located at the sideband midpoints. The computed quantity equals -2.9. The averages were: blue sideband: 9.36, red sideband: 9.19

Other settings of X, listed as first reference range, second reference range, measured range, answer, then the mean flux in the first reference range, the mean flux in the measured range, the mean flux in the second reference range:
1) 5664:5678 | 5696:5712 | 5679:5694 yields -0.03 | 10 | 10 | 9.37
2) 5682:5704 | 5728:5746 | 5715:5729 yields 0.02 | 9.86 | 10.1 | 10.5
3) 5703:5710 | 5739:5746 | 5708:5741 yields -0.05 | 9.25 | 10.2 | 10.1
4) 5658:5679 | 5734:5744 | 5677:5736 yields 0.01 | 9.8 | 9.97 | 10.2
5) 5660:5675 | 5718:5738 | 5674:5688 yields -0.01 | 9.76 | 9.98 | 10.5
